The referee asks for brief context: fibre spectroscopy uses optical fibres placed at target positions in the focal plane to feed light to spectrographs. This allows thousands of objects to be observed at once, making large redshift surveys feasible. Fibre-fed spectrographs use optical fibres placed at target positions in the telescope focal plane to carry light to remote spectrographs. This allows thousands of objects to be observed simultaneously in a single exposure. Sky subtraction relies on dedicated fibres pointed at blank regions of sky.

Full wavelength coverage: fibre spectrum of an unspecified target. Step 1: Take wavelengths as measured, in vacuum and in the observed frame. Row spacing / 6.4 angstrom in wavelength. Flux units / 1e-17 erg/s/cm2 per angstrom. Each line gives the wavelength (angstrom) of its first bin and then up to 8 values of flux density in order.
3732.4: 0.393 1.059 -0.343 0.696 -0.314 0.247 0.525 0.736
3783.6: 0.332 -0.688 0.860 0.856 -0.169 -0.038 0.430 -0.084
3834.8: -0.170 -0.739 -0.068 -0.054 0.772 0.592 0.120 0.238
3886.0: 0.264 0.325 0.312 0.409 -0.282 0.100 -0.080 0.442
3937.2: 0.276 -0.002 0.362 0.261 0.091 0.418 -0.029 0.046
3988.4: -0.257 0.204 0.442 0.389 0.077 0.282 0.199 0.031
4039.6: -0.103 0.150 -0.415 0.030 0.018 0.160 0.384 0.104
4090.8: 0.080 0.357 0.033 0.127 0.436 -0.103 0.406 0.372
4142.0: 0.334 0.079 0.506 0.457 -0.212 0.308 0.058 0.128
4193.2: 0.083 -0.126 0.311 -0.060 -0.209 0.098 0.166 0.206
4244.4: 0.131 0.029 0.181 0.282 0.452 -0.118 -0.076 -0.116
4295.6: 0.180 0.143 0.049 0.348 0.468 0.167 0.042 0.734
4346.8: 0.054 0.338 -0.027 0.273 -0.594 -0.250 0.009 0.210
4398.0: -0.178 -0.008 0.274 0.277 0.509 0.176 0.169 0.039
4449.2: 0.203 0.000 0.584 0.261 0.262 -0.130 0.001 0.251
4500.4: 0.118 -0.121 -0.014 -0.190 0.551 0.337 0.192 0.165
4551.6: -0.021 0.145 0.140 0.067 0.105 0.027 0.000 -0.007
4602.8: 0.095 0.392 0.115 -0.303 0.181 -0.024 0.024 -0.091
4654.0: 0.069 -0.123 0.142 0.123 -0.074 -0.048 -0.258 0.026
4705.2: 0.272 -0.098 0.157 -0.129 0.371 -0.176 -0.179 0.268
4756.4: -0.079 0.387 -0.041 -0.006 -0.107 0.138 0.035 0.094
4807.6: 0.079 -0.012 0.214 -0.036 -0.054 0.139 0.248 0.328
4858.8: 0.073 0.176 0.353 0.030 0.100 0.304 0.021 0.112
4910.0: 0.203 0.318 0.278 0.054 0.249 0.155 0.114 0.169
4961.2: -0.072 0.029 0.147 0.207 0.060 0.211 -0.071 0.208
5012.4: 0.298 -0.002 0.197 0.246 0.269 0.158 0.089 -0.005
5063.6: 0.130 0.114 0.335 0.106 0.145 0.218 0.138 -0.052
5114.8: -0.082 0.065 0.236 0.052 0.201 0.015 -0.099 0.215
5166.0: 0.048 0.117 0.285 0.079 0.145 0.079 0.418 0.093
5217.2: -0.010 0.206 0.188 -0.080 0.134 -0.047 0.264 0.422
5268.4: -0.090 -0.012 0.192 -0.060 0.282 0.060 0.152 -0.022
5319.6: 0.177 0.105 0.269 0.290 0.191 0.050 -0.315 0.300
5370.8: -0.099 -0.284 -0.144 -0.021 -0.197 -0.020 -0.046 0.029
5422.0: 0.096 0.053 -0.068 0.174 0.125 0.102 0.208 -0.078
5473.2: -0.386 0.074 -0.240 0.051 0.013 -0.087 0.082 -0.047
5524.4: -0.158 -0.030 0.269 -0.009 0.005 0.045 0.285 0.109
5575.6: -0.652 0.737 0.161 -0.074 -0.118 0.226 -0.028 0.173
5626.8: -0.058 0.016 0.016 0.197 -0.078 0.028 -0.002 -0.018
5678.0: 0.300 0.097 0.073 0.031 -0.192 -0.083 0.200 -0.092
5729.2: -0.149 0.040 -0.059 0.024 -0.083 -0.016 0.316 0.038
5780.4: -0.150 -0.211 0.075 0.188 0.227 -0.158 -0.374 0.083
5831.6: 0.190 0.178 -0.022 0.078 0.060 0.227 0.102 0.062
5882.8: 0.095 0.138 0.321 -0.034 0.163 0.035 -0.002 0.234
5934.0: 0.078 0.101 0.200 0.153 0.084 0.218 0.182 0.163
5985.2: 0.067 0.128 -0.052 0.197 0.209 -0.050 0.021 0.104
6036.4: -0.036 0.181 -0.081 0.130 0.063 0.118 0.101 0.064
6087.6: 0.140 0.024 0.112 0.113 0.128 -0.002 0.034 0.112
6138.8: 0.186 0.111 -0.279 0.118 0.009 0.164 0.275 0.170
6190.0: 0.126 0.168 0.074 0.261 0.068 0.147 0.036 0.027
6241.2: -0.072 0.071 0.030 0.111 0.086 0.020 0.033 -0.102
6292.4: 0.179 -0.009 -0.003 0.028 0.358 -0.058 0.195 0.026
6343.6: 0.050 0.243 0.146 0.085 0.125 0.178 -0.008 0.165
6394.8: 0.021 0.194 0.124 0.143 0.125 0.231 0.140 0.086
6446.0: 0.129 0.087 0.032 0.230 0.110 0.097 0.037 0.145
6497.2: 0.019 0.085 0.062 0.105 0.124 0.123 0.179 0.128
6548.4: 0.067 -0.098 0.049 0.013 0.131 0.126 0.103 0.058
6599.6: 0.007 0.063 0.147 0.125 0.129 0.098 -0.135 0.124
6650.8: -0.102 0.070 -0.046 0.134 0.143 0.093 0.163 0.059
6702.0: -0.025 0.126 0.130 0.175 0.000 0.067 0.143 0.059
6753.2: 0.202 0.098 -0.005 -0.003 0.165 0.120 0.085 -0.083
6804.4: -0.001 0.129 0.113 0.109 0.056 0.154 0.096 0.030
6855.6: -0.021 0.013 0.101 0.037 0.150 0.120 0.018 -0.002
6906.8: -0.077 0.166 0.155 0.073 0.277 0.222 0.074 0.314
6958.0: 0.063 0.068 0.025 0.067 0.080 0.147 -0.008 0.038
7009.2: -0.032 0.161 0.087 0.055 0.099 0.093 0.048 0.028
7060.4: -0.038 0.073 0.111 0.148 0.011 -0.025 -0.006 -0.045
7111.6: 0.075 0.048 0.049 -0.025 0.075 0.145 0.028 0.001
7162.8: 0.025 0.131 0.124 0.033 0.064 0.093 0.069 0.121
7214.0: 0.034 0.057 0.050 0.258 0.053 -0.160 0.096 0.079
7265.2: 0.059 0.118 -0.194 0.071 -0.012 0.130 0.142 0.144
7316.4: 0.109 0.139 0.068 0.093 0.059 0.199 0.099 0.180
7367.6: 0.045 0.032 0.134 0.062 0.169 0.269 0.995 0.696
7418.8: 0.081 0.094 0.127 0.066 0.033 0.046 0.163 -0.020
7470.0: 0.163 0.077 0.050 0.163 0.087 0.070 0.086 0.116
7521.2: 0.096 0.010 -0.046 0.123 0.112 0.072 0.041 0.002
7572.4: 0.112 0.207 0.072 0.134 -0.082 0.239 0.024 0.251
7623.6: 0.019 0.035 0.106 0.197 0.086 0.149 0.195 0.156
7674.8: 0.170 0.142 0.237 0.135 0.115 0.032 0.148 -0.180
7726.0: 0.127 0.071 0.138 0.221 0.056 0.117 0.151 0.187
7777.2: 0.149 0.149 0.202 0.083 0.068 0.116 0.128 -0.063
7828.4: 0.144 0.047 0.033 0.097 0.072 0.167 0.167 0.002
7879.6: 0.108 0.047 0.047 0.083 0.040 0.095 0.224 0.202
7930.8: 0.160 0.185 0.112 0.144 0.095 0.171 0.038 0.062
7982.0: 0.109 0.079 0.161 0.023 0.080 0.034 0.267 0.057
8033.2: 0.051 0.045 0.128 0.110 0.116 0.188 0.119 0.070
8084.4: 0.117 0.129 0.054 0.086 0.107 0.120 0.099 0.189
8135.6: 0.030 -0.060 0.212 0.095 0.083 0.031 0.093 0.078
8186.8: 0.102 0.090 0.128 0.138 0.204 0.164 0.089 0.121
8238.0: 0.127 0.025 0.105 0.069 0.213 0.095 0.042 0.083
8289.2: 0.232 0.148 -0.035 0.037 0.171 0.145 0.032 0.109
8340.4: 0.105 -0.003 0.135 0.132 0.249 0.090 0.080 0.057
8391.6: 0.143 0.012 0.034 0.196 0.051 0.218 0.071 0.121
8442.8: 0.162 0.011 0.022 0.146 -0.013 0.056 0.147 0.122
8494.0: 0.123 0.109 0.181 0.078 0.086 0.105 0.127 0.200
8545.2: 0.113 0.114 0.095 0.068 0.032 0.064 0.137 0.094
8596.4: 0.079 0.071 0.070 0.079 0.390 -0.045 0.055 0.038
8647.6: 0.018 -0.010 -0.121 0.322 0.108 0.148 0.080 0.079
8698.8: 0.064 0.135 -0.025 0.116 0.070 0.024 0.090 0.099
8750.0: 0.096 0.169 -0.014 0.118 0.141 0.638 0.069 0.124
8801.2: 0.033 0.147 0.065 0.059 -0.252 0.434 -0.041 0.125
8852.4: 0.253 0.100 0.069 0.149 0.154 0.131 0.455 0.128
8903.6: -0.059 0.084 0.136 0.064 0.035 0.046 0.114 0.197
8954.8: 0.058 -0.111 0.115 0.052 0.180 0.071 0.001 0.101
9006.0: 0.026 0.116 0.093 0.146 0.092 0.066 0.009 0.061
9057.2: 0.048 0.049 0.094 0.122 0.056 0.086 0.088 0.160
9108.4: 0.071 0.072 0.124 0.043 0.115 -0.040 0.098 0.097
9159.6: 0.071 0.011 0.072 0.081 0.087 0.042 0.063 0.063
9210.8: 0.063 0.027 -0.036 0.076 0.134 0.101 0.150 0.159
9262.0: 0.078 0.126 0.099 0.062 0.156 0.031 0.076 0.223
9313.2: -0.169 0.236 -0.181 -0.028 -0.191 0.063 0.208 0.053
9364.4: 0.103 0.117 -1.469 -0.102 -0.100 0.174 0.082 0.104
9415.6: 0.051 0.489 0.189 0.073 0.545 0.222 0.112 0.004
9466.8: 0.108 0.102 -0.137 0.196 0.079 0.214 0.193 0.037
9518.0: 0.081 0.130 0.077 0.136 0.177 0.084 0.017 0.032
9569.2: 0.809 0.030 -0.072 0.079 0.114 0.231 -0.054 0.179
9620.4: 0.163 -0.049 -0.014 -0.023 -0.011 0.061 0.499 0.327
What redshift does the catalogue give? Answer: 0.99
